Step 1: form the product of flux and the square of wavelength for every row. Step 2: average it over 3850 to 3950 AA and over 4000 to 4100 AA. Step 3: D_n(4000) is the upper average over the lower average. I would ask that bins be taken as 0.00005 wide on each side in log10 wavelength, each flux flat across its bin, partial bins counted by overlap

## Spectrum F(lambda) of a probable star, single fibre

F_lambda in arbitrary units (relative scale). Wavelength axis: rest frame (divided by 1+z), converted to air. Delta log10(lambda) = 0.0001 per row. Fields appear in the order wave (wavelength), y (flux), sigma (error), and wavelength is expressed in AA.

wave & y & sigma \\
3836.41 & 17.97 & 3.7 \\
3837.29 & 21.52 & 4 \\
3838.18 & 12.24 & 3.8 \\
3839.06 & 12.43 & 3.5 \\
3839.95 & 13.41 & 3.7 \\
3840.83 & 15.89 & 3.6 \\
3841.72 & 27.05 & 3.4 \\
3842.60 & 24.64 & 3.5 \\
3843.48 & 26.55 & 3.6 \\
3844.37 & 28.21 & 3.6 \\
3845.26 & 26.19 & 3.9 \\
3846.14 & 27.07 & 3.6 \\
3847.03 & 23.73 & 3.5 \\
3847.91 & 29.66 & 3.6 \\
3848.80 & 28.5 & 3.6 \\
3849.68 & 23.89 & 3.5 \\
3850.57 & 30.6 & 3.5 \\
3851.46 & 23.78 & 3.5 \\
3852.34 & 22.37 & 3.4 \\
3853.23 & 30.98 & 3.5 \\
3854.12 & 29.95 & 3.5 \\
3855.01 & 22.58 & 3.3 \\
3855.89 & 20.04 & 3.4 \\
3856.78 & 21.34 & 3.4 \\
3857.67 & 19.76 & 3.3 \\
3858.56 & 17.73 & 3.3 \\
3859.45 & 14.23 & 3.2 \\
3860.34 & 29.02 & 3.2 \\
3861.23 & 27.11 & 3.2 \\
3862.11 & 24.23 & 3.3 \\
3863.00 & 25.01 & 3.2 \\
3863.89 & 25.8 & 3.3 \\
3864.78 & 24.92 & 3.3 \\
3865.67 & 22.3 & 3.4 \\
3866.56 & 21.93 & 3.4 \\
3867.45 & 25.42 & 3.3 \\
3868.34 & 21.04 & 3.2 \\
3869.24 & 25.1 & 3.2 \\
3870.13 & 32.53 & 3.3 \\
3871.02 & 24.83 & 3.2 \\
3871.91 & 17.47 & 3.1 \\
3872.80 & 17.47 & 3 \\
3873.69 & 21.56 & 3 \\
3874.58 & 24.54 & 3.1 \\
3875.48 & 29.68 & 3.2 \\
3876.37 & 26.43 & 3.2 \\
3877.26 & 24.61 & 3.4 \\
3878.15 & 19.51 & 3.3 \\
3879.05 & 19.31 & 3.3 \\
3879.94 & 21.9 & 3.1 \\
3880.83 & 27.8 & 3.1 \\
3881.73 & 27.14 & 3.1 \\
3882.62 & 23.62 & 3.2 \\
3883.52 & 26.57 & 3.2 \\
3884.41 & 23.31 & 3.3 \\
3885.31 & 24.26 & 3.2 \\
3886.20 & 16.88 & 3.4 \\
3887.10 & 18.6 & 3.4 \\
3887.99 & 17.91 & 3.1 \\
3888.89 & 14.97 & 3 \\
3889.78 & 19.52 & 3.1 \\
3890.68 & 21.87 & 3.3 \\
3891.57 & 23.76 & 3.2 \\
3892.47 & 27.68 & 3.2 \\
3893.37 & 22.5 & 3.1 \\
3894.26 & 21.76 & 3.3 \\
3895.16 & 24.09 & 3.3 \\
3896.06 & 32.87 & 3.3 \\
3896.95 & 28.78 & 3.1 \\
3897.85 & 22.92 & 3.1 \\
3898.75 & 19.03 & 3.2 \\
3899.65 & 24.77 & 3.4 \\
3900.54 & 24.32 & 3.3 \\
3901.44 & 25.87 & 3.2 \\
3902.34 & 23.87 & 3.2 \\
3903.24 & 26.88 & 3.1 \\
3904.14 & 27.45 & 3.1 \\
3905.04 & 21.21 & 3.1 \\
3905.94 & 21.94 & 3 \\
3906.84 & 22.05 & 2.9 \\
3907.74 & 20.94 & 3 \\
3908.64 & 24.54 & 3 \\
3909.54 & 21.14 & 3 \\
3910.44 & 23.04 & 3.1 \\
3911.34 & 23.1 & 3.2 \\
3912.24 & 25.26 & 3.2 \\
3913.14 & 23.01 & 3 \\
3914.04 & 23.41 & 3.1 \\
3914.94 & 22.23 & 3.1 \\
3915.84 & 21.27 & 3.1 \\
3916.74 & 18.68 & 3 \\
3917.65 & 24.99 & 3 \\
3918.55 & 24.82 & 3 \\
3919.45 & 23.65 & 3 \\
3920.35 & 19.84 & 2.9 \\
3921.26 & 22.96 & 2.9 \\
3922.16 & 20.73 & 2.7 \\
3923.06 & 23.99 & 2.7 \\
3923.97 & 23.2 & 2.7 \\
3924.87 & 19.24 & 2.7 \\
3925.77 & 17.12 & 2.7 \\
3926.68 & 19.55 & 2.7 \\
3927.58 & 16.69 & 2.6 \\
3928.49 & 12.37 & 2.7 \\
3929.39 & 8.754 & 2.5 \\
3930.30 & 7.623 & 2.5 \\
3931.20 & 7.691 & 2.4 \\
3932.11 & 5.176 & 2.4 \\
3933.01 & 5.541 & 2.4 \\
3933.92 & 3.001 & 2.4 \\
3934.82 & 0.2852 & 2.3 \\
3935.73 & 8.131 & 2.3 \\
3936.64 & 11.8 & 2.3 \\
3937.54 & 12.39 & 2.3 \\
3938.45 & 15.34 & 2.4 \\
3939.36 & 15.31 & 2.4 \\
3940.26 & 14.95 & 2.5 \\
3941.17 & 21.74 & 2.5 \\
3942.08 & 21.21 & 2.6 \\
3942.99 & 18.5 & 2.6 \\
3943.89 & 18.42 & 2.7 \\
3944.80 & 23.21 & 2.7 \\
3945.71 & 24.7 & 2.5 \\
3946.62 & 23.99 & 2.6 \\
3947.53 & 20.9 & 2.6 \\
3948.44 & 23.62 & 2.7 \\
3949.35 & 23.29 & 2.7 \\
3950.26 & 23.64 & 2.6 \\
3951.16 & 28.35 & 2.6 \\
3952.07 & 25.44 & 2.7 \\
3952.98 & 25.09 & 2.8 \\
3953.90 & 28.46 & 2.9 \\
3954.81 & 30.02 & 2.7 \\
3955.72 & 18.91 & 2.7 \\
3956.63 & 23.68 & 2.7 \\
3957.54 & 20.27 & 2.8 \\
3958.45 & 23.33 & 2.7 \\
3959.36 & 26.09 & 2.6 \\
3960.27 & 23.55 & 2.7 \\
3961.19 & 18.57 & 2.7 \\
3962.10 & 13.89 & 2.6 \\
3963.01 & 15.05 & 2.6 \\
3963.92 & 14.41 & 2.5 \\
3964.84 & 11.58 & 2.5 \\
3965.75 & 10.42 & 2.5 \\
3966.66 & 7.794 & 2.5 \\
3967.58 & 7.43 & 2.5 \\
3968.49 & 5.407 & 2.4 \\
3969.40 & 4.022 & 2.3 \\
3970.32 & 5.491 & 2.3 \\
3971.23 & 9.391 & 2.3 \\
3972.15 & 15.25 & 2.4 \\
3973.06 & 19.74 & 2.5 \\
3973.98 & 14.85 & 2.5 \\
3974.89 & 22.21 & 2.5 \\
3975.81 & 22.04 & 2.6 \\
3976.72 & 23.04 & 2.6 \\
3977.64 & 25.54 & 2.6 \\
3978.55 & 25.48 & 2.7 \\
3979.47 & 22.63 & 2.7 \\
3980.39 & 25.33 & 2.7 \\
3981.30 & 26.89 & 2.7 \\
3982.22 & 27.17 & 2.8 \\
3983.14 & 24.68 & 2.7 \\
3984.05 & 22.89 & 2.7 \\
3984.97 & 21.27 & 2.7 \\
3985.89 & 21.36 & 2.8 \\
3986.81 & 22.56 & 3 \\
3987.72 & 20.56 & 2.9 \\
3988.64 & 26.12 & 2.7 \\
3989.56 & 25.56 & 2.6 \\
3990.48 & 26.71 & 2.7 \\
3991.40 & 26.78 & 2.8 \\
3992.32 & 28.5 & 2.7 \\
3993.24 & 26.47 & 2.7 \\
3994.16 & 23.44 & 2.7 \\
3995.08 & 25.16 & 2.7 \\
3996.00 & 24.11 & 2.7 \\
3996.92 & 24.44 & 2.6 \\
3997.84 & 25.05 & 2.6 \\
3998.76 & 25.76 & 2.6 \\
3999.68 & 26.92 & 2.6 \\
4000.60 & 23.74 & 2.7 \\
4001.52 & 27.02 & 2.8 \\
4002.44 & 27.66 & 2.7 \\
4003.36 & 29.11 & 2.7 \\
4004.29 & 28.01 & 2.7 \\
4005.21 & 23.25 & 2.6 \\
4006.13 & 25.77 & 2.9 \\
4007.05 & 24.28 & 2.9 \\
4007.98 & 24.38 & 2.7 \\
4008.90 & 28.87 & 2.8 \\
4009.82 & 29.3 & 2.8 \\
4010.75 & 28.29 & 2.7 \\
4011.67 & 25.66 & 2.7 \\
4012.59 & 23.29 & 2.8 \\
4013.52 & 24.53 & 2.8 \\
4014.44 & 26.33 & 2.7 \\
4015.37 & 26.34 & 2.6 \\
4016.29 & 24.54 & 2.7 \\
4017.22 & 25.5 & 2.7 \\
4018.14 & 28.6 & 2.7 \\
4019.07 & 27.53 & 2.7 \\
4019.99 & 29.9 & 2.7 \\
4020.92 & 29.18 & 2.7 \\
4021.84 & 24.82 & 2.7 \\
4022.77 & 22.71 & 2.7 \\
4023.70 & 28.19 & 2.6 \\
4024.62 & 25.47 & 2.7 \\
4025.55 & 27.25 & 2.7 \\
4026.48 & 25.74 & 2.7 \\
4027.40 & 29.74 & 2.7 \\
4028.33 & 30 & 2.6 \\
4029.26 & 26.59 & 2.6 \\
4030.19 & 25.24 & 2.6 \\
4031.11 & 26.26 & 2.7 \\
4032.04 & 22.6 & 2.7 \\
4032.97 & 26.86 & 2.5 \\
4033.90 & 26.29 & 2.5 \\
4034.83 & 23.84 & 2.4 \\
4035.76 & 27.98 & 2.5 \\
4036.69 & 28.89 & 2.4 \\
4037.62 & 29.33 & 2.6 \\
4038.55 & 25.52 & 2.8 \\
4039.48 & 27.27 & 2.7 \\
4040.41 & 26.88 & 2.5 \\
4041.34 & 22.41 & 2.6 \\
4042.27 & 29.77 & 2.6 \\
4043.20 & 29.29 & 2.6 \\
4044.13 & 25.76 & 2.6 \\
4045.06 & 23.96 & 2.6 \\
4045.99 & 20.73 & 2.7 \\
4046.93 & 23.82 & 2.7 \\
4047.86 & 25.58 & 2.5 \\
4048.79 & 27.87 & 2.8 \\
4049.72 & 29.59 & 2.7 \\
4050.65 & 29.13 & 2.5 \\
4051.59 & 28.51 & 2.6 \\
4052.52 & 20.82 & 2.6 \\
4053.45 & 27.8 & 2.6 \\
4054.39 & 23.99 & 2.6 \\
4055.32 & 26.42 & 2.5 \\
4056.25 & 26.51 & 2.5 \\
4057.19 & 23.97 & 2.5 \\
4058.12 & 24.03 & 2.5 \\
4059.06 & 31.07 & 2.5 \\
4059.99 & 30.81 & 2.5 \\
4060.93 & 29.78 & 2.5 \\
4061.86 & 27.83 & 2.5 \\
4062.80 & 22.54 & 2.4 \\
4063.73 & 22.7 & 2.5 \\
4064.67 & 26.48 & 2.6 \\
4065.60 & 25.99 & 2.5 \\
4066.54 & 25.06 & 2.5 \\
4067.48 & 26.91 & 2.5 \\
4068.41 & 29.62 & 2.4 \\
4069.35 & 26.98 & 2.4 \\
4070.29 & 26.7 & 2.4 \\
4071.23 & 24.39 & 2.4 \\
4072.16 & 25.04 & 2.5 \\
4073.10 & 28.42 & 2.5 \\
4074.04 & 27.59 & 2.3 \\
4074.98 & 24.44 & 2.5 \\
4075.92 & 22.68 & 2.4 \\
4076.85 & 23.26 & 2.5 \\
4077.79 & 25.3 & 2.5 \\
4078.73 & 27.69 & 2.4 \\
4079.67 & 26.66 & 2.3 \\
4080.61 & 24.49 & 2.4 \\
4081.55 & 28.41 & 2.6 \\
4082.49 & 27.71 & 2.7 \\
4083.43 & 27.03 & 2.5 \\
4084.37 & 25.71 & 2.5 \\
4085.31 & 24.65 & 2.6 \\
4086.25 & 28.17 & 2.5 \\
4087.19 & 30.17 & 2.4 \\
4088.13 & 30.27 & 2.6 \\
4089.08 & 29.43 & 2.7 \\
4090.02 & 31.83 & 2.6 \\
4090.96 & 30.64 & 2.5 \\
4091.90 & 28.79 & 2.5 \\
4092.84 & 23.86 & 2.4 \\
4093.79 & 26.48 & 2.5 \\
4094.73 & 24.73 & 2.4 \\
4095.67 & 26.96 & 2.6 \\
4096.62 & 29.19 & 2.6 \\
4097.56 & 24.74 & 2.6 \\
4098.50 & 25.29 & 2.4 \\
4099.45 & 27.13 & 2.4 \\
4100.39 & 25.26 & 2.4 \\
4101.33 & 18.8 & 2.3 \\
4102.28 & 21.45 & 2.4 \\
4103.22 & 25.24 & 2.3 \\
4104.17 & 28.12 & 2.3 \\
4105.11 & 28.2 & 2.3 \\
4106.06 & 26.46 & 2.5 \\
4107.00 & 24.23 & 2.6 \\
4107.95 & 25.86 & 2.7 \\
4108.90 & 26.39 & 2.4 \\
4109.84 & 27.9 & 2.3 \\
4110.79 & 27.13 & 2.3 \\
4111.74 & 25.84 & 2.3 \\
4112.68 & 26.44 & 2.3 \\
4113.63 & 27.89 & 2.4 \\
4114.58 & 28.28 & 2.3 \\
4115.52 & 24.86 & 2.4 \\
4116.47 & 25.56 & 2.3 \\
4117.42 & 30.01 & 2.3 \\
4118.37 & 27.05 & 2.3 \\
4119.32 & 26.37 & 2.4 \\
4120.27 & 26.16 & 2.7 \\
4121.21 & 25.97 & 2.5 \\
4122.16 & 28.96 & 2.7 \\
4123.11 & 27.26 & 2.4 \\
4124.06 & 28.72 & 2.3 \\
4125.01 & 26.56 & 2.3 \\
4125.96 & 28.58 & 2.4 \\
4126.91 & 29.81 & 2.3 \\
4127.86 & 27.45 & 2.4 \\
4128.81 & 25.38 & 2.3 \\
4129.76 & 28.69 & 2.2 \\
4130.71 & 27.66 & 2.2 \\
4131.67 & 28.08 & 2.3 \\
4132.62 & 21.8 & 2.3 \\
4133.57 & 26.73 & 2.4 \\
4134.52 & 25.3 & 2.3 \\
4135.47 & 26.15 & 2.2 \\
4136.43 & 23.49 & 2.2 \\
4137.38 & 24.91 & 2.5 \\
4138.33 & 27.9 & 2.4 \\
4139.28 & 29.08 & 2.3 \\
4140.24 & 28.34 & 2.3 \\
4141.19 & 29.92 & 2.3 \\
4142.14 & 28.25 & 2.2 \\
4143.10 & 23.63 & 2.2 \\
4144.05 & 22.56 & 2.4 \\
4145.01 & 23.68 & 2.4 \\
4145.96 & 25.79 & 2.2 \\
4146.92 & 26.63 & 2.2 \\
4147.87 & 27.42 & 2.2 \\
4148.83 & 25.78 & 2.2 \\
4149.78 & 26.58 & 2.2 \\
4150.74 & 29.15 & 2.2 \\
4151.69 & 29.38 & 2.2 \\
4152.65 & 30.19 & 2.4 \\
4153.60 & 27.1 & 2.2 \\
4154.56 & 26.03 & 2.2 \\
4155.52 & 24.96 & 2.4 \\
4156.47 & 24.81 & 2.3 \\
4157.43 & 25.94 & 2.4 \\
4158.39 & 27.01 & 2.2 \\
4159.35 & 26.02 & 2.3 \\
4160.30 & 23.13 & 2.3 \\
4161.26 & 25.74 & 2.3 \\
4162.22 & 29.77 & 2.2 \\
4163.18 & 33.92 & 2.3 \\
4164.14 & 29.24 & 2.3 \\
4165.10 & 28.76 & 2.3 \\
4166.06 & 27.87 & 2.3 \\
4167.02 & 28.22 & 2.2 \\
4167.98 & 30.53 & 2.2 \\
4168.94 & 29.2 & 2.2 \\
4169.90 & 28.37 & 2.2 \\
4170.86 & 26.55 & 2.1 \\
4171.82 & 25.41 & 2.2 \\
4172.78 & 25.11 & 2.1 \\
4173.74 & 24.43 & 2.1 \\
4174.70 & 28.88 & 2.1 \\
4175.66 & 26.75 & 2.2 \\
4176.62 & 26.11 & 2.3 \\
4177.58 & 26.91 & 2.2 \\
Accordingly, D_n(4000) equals 1.35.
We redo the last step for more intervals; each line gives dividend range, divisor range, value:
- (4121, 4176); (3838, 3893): 1.34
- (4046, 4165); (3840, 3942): 1.38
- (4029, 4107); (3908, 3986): 1.50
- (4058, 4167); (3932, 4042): 1.28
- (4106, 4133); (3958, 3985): 1.63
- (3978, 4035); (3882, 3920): 1.18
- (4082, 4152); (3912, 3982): 1.60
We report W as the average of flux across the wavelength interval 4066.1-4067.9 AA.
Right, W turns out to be 25.9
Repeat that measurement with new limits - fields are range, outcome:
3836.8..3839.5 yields 15.5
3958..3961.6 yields 22.9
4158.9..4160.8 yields 24.6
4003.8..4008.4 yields 25.1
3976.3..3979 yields 24.7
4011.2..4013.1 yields 24.5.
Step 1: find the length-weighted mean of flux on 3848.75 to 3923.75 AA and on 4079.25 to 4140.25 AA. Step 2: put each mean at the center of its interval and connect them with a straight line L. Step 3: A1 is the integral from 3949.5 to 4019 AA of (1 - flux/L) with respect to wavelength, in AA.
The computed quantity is 6.8 AA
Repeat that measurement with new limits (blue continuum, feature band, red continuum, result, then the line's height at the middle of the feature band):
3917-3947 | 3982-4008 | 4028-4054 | -3.57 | 22.1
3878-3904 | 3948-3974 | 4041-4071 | 7.06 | 24.6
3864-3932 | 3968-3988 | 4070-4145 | 3.72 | 23.8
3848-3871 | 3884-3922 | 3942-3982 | -0.84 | 22.4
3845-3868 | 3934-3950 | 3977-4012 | 5.00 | 25.1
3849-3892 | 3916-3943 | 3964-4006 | 8.19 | 22.2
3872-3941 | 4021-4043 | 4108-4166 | -2.47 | 23.9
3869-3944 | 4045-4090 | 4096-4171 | -2.69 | 25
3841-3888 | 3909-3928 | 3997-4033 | 2.36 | 24.9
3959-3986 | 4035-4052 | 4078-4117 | -2.94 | 22.8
